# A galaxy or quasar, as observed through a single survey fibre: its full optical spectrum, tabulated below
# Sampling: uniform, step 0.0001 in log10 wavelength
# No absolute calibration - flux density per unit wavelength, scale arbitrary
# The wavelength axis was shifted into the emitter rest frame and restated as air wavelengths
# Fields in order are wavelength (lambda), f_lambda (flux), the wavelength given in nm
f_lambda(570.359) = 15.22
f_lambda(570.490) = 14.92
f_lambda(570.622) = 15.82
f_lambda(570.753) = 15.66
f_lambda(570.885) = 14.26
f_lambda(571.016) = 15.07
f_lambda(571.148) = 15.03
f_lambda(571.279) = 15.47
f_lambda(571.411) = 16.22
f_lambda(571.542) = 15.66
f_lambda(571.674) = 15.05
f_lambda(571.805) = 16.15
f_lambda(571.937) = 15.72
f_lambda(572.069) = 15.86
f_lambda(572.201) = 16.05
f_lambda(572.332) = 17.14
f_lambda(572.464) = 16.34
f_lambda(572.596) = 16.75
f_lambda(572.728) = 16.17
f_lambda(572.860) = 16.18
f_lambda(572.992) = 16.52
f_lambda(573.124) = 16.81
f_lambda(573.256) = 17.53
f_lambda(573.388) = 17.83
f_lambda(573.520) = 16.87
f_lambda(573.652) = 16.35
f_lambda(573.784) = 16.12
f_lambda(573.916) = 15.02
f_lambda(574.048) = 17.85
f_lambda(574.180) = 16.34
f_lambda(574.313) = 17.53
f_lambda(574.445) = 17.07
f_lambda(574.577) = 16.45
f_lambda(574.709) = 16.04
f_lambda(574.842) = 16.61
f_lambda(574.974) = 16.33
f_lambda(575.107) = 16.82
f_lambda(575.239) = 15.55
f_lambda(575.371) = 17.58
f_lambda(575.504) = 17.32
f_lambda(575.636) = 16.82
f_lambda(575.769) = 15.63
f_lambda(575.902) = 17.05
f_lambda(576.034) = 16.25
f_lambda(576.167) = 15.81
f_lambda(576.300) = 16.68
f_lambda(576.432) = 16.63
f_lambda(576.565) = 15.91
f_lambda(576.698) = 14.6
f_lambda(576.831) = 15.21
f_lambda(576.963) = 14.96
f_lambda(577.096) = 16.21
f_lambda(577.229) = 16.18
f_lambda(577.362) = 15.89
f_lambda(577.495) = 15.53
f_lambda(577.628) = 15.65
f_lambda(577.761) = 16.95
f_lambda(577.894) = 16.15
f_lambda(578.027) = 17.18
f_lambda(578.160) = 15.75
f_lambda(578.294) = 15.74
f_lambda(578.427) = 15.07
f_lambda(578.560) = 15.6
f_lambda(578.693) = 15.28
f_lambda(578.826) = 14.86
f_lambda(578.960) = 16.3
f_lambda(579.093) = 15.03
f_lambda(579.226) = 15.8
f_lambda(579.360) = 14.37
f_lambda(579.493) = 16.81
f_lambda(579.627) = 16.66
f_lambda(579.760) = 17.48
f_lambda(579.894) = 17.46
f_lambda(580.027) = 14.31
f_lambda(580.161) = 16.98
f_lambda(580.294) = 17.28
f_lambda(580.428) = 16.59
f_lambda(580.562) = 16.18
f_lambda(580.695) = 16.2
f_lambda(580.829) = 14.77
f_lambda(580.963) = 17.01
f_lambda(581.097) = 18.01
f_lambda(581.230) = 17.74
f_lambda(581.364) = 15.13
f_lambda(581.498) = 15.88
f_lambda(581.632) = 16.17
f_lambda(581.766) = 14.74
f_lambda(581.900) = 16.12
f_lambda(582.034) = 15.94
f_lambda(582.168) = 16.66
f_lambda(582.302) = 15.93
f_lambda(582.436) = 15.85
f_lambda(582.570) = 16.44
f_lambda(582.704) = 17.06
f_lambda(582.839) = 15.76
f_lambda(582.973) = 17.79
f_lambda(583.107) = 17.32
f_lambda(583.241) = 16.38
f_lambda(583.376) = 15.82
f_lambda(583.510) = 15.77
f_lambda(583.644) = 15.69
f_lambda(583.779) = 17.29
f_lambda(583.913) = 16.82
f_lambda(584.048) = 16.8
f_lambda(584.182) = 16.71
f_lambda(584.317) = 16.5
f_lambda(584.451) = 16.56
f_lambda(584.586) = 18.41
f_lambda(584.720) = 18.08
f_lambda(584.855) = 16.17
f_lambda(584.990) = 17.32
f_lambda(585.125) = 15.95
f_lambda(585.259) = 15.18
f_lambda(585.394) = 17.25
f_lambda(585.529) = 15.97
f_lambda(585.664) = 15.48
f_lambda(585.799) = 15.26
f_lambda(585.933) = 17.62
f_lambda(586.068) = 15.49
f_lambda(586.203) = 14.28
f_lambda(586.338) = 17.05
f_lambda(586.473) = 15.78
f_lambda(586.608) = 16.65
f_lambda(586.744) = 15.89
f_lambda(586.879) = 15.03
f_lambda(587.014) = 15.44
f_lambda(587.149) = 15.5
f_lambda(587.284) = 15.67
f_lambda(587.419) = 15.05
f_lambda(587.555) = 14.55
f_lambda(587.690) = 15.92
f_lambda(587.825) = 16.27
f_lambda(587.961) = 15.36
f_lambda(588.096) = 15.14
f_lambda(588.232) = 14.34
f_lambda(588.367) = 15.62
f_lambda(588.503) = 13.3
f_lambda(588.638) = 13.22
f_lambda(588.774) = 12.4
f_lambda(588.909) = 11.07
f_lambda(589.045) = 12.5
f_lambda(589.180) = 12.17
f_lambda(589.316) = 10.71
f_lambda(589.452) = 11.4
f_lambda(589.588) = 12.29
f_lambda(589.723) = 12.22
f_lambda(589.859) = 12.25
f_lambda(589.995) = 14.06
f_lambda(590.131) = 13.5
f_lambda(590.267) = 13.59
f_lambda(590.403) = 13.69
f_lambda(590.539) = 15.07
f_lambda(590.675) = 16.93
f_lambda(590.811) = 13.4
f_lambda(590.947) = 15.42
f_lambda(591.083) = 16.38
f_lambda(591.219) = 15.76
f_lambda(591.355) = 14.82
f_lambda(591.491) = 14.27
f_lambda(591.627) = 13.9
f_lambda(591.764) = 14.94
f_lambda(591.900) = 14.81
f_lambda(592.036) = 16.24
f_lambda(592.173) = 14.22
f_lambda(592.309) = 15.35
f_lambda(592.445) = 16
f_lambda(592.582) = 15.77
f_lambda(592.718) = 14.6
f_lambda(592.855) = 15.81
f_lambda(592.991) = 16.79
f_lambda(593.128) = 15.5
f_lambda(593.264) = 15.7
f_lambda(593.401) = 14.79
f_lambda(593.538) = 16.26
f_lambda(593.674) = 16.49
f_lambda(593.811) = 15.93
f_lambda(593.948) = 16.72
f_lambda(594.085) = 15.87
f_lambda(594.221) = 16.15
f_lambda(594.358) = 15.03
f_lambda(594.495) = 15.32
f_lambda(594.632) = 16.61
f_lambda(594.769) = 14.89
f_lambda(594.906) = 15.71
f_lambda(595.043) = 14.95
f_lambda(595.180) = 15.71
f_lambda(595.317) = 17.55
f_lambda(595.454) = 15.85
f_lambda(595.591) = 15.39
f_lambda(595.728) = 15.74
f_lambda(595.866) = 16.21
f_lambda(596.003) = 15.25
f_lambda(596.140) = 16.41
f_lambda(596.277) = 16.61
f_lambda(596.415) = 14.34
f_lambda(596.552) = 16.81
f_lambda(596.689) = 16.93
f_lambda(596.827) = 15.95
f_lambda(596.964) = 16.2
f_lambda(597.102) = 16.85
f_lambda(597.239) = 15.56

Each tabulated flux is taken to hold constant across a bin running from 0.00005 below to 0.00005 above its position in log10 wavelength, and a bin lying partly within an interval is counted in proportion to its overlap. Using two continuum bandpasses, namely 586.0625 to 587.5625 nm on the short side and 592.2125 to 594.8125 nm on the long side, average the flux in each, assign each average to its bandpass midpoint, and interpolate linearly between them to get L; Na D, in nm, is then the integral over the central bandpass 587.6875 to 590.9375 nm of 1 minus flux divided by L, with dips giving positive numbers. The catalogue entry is 0.43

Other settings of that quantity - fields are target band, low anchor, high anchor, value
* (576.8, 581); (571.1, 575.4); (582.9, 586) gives 0.13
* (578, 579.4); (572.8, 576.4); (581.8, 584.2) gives 0.09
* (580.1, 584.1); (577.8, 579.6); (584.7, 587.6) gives -0.15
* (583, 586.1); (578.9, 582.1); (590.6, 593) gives -0.13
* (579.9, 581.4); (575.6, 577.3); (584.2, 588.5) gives -0.05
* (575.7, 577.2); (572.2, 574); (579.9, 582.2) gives 0.05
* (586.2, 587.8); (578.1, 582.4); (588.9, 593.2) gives -0.07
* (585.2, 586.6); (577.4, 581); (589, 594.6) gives -0.06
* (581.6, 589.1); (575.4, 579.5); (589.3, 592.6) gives -0.40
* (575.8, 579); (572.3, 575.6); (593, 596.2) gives 0.13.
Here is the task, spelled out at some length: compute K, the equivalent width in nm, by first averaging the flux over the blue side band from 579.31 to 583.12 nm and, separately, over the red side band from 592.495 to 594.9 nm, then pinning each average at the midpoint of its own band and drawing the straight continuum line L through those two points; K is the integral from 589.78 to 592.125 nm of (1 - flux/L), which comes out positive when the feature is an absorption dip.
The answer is 0.19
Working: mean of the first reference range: 16.4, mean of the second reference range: 15.8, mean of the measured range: 14.6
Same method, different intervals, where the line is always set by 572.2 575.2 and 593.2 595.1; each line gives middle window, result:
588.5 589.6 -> 0.271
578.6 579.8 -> 0.044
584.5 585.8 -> -0.035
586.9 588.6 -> 0.094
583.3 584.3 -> -0.013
